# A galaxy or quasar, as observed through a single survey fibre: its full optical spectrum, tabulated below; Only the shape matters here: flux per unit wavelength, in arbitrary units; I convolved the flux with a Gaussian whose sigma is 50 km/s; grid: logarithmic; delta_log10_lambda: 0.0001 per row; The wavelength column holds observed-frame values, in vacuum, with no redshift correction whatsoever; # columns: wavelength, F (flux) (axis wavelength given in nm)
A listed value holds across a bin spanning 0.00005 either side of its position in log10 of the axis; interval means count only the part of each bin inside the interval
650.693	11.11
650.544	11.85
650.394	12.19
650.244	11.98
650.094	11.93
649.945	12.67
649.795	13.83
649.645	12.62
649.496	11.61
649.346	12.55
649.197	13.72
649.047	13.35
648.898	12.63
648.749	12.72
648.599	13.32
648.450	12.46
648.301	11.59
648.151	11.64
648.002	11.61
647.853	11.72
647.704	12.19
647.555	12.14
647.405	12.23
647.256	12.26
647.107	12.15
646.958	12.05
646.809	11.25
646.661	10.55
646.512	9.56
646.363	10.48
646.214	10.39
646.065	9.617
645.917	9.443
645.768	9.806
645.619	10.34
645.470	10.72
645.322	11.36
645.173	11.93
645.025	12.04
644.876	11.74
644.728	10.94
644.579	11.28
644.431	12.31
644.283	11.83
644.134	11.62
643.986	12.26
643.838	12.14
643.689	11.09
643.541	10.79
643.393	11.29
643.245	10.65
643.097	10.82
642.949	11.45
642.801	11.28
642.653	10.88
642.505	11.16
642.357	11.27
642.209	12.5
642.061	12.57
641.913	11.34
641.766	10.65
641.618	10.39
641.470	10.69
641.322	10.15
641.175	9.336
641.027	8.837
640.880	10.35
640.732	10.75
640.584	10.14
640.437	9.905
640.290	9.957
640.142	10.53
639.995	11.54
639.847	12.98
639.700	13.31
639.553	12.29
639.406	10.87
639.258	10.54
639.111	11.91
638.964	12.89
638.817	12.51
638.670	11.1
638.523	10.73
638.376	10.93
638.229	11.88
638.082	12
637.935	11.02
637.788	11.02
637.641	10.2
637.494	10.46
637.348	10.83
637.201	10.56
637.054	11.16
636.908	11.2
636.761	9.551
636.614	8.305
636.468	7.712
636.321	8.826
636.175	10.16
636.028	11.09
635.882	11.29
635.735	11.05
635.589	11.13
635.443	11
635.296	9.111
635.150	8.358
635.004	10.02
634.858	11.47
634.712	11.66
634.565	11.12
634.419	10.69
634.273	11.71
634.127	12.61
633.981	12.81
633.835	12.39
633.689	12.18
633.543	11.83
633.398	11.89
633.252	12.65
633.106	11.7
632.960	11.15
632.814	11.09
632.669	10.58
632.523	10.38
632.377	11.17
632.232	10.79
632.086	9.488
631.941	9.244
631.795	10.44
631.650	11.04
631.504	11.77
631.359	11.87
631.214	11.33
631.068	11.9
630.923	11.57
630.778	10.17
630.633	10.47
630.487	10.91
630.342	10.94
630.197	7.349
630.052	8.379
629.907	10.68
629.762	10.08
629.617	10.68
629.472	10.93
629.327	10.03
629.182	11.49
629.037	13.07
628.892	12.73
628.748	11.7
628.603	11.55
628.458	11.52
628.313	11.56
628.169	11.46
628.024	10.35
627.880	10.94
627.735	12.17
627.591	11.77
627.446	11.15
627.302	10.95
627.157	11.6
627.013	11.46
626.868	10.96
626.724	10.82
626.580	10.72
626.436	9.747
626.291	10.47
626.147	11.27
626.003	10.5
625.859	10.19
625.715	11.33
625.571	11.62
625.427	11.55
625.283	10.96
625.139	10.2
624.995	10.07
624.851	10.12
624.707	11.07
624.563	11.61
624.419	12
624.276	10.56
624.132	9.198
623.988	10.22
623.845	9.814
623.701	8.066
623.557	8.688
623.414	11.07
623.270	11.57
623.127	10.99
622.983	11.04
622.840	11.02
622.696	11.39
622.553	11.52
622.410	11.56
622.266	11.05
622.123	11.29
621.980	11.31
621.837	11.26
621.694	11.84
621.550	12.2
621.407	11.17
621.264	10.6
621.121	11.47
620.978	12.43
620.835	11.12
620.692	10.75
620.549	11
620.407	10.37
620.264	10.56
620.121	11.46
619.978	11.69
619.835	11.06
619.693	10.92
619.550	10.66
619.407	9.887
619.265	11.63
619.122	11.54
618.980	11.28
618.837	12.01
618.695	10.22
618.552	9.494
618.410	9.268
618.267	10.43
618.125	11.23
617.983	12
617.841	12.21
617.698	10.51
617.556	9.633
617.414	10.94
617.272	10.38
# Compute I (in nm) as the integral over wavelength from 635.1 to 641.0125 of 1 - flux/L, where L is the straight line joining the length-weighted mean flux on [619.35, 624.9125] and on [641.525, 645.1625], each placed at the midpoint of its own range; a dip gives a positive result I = 0.281 nm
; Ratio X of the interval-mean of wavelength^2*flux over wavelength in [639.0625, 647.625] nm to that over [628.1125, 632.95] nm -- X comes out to 1.1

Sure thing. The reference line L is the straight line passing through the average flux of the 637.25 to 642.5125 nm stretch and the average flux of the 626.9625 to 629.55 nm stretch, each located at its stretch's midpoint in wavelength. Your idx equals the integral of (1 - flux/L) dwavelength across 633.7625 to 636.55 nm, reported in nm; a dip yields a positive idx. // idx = 0.13 nm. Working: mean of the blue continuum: 11.5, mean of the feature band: 10.7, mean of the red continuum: 11.1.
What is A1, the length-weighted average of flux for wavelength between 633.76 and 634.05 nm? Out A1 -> 12.6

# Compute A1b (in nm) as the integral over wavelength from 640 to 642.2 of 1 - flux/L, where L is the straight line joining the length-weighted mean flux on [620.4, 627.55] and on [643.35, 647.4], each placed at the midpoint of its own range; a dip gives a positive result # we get 0.12 nm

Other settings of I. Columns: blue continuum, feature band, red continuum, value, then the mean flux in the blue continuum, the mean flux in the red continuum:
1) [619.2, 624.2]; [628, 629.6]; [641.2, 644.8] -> -0.07 nm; 10.9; 11.3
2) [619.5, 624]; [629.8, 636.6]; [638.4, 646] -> 0.18 nm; 11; 11.2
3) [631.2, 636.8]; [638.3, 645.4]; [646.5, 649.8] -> 0.21 nm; 10.8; 12.2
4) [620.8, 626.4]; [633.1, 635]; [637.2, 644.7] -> -0.13 nm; 10.9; 11.2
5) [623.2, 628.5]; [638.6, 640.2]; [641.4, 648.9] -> -0.10 nm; 10.8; 11.4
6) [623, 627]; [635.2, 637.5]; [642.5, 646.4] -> 0.15 nm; 10.6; 11.1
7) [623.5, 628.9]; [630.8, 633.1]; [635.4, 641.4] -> -0.02 nm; 10.8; 10.8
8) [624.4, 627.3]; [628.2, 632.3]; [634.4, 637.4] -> -0.09 nm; 10.9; 10.3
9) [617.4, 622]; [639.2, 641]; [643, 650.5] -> 0.07 nm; 11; 11.7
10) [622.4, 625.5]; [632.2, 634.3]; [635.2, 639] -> -0.20 nm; 10.6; 10.6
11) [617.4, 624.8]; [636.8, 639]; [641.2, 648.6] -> 0.00 nm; 10.9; 11.3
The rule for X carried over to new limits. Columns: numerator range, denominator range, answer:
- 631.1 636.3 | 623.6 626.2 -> 1.08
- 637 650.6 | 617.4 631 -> 1.11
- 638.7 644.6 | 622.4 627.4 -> 1.10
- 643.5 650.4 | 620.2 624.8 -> 1.16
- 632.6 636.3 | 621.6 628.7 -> 1.06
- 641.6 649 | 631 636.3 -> 1.07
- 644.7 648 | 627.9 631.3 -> 1.08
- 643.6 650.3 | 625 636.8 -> 1.13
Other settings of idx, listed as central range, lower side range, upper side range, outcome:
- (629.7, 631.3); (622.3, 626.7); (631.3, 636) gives 0.09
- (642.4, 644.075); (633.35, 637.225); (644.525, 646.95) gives -0.08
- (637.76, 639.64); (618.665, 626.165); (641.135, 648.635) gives -0.06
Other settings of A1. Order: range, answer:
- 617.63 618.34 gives 11.3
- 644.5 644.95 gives 11.3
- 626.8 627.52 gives 11.2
